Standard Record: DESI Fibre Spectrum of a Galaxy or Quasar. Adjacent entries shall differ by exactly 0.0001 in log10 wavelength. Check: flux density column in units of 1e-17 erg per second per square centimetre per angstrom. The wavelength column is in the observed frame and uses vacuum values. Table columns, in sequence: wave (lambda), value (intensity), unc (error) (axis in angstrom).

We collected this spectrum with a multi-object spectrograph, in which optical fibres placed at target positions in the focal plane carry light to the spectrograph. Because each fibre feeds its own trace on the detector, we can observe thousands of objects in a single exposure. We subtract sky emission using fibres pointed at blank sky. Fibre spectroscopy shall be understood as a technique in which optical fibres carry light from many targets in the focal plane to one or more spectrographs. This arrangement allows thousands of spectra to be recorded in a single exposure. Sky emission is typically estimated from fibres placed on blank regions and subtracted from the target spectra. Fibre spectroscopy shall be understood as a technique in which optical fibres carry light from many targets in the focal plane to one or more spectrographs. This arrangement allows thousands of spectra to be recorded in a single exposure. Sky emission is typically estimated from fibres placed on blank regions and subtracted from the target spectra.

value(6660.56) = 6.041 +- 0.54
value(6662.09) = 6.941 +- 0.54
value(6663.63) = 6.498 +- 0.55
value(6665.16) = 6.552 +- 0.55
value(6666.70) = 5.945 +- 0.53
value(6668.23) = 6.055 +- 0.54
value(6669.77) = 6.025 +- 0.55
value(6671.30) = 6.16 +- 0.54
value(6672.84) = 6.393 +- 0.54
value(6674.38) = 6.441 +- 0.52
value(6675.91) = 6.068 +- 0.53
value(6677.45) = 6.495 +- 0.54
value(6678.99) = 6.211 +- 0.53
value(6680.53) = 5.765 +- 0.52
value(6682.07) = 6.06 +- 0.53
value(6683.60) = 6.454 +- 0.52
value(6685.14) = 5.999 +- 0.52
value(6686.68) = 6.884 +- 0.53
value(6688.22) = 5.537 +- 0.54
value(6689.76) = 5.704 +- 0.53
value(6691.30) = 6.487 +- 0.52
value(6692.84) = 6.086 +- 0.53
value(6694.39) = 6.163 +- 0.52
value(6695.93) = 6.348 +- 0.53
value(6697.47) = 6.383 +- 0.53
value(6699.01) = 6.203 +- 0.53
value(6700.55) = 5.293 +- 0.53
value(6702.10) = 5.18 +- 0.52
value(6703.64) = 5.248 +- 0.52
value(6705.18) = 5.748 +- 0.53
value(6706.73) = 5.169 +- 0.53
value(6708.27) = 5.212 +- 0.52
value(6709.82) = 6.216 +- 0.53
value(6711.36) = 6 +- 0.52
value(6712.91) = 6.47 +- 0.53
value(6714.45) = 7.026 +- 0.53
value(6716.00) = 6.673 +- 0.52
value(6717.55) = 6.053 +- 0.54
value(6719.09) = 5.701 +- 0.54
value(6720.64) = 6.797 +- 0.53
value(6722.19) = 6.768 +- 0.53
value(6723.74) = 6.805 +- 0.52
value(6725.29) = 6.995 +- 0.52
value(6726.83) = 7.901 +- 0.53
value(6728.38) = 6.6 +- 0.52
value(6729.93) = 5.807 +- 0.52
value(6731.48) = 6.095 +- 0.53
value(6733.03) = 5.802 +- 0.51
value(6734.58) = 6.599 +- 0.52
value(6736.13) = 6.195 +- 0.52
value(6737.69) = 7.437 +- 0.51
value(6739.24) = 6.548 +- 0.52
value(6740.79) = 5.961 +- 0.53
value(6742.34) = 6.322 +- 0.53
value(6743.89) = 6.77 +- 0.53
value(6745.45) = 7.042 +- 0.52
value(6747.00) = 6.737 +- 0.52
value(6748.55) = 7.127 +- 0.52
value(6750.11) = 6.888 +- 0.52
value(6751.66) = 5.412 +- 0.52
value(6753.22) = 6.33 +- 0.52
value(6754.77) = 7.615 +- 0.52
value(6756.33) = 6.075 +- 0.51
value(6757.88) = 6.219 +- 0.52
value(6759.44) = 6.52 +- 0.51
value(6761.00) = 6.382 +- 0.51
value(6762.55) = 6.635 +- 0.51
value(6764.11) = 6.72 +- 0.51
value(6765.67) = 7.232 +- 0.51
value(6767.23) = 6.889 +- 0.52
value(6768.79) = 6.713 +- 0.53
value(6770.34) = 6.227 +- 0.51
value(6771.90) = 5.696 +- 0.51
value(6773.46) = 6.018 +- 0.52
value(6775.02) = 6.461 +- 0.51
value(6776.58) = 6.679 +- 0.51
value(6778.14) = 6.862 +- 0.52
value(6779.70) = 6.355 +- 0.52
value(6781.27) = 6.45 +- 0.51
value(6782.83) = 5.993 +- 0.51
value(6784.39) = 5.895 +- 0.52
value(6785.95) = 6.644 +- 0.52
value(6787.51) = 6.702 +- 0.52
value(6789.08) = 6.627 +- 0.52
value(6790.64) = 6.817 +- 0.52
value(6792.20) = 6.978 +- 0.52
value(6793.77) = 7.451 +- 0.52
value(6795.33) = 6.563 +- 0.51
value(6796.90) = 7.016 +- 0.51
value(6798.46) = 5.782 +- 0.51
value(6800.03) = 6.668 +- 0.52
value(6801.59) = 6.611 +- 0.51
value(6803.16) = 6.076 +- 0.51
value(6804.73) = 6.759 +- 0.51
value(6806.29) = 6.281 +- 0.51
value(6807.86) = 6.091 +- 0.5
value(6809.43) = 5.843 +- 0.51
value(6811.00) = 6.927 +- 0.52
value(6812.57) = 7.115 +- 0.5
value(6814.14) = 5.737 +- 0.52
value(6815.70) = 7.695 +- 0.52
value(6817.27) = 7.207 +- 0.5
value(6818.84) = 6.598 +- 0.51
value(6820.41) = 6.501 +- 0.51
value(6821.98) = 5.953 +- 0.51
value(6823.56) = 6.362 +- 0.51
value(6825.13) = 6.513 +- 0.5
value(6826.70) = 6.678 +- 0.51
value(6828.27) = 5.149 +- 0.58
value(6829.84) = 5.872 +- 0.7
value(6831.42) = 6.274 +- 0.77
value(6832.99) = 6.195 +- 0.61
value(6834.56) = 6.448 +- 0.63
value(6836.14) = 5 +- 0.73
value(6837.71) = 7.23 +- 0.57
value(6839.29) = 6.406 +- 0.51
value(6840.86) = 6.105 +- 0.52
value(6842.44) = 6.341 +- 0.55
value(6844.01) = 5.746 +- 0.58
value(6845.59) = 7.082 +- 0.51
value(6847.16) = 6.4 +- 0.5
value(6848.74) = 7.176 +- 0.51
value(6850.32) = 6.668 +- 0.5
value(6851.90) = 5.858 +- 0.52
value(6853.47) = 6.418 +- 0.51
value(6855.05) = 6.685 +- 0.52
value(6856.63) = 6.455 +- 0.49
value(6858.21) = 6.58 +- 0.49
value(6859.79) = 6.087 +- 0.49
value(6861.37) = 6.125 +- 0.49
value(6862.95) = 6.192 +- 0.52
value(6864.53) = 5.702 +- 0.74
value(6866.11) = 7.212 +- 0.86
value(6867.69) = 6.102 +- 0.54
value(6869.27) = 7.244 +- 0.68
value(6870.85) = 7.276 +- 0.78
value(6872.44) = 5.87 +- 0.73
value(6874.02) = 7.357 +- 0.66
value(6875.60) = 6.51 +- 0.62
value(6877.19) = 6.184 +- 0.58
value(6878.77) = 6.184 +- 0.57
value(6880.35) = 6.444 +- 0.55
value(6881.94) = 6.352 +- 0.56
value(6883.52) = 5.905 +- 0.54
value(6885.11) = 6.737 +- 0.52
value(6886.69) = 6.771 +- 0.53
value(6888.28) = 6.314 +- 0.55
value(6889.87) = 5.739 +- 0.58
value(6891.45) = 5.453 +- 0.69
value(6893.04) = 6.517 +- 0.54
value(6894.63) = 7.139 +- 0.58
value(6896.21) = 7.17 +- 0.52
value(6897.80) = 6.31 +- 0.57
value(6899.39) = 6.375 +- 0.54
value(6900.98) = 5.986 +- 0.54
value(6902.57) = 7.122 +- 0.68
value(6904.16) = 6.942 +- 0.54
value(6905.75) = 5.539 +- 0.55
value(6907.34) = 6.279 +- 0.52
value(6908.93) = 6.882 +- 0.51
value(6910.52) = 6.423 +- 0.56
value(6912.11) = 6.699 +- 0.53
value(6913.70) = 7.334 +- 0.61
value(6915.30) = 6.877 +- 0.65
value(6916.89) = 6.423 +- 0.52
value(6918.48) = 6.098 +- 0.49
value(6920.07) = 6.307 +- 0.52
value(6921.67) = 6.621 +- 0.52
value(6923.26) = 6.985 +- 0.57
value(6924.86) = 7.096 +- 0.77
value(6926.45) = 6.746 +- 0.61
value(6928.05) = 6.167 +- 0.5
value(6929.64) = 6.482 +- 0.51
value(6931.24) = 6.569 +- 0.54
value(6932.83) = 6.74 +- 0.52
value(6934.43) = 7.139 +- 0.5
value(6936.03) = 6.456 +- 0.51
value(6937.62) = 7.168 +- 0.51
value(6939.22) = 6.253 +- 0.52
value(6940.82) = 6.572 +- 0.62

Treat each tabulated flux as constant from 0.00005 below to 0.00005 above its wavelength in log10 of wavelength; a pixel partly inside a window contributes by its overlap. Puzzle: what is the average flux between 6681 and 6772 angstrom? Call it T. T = 6.35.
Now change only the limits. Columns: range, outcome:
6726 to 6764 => 6.55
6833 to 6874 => 6.43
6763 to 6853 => 6.46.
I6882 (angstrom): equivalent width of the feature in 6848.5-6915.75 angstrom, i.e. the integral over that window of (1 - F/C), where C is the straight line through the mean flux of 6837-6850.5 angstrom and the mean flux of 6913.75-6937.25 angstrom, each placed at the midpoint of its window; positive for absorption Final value 1.2 angstrom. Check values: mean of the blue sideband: 6.56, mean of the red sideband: 6.65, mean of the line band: 6.48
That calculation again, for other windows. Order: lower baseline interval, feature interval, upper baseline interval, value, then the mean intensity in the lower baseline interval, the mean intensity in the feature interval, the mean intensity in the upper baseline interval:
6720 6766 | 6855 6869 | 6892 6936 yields 0.5 angstrom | 6.6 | 6.36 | 6.62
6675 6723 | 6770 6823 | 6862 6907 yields -2.0 angstrom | 6.08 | 6.51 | 6.45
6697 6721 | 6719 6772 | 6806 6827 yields -3.8 angstrom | 5.94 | 6.58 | 6.54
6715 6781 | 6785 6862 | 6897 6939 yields 1.3 angstrom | 6.54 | 6.46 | 6.6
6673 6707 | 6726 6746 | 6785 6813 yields -0.9 angstrom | 6.02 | 6.54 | 6.6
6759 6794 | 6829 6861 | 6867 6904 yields 0.8 angstrom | 6.55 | 6.35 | 6.49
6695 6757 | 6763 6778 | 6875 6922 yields -0.4 angstrom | 6.34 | 6.53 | 6.45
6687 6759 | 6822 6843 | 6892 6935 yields 1.0 angstrom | 6.3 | 6.18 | 6.62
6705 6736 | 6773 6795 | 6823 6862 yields -0.9 angstrom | 6.33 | 6.57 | 6.32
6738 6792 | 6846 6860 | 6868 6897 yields 0.0 angstrom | 6.53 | 6.51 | 6.5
